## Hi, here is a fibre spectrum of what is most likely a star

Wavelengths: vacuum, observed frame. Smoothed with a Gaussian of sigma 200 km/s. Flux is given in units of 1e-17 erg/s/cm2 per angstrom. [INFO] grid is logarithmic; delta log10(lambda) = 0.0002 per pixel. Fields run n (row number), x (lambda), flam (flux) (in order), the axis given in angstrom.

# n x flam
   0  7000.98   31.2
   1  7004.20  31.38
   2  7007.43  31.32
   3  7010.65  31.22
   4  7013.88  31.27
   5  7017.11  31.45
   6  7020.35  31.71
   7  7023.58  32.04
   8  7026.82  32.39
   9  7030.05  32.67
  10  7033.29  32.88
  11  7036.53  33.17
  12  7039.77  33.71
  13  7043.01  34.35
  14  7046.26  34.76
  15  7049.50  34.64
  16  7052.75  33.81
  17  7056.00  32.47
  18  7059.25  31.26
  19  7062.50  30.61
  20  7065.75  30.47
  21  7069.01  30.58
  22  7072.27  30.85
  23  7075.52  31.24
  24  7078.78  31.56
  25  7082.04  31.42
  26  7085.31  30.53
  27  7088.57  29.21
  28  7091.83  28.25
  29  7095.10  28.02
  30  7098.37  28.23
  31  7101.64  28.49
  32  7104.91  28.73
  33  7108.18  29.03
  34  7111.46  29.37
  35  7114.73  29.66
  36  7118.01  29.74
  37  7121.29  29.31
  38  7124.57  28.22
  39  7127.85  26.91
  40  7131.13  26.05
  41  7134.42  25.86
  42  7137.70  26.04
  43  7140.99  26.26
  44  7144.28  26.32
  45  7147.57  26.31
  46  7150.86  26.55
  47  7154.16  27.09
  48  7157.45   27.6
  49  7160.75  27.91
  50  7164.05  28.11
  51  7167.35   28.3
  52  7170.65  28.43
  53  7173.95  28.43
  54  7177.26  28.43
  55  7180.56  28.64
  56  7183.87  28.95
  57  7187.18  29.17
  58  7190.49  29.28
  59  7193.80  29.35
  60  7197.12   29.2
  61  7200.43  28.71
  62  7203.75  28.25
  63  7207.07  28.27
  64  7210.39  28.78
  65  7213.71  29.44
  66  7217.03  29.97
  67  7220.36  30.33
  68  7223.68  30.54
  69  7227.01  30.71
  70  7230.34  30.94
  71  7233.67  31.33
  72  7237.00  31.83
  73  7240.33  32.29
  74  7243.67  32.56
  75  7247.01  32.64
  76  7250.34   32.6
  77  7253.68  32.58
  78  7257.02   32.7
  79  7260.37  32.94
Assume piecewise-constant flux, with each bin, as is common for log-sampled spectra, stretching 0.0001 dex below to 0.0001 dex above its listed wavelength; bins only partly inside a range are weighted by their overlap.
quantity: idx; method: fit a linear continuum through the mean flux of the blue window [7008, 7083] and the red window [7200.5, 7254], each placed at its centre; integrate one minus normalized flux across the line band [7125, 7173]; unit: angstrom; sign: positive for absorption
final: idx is 6.6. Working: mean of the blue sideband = 32.2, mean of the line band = 27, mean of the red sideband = 30.7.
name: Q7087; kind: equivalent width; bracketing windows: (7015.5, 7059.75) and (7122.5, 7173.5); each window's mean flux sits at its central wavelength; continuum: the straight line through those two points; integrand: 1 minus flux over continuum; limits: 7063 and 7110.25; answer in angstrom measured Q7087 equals 1.0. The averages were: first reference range 33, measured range 29.8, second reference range 27.1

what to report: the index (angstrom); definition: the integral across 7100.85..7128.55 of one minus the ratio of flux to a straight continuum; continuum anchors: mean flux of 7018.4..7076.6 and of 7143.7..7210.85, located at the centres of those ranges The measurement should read 1.2 angstrom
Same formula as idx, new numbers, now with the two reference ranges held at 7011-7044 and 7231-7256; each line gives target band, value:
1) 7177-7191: 1.5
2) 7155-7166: 1.5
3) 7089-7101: 1.5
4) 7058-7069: 0.6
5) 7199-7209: 1.2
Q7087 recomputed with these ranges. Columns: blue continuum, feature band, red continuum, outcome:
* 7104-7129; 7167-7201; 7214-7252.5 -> 1.69 angstrom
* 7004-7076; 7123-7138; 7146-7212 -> 1.52 angstrom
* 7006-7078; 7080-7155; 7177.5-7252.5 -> 7.74 angstrom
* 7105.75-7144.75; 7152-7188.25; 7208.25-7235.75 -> 0.87 angstrom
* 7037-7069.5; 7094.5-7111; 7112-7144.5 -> 0.41 angstrom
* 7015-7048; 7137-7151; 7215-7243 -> 2.44 angstrom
